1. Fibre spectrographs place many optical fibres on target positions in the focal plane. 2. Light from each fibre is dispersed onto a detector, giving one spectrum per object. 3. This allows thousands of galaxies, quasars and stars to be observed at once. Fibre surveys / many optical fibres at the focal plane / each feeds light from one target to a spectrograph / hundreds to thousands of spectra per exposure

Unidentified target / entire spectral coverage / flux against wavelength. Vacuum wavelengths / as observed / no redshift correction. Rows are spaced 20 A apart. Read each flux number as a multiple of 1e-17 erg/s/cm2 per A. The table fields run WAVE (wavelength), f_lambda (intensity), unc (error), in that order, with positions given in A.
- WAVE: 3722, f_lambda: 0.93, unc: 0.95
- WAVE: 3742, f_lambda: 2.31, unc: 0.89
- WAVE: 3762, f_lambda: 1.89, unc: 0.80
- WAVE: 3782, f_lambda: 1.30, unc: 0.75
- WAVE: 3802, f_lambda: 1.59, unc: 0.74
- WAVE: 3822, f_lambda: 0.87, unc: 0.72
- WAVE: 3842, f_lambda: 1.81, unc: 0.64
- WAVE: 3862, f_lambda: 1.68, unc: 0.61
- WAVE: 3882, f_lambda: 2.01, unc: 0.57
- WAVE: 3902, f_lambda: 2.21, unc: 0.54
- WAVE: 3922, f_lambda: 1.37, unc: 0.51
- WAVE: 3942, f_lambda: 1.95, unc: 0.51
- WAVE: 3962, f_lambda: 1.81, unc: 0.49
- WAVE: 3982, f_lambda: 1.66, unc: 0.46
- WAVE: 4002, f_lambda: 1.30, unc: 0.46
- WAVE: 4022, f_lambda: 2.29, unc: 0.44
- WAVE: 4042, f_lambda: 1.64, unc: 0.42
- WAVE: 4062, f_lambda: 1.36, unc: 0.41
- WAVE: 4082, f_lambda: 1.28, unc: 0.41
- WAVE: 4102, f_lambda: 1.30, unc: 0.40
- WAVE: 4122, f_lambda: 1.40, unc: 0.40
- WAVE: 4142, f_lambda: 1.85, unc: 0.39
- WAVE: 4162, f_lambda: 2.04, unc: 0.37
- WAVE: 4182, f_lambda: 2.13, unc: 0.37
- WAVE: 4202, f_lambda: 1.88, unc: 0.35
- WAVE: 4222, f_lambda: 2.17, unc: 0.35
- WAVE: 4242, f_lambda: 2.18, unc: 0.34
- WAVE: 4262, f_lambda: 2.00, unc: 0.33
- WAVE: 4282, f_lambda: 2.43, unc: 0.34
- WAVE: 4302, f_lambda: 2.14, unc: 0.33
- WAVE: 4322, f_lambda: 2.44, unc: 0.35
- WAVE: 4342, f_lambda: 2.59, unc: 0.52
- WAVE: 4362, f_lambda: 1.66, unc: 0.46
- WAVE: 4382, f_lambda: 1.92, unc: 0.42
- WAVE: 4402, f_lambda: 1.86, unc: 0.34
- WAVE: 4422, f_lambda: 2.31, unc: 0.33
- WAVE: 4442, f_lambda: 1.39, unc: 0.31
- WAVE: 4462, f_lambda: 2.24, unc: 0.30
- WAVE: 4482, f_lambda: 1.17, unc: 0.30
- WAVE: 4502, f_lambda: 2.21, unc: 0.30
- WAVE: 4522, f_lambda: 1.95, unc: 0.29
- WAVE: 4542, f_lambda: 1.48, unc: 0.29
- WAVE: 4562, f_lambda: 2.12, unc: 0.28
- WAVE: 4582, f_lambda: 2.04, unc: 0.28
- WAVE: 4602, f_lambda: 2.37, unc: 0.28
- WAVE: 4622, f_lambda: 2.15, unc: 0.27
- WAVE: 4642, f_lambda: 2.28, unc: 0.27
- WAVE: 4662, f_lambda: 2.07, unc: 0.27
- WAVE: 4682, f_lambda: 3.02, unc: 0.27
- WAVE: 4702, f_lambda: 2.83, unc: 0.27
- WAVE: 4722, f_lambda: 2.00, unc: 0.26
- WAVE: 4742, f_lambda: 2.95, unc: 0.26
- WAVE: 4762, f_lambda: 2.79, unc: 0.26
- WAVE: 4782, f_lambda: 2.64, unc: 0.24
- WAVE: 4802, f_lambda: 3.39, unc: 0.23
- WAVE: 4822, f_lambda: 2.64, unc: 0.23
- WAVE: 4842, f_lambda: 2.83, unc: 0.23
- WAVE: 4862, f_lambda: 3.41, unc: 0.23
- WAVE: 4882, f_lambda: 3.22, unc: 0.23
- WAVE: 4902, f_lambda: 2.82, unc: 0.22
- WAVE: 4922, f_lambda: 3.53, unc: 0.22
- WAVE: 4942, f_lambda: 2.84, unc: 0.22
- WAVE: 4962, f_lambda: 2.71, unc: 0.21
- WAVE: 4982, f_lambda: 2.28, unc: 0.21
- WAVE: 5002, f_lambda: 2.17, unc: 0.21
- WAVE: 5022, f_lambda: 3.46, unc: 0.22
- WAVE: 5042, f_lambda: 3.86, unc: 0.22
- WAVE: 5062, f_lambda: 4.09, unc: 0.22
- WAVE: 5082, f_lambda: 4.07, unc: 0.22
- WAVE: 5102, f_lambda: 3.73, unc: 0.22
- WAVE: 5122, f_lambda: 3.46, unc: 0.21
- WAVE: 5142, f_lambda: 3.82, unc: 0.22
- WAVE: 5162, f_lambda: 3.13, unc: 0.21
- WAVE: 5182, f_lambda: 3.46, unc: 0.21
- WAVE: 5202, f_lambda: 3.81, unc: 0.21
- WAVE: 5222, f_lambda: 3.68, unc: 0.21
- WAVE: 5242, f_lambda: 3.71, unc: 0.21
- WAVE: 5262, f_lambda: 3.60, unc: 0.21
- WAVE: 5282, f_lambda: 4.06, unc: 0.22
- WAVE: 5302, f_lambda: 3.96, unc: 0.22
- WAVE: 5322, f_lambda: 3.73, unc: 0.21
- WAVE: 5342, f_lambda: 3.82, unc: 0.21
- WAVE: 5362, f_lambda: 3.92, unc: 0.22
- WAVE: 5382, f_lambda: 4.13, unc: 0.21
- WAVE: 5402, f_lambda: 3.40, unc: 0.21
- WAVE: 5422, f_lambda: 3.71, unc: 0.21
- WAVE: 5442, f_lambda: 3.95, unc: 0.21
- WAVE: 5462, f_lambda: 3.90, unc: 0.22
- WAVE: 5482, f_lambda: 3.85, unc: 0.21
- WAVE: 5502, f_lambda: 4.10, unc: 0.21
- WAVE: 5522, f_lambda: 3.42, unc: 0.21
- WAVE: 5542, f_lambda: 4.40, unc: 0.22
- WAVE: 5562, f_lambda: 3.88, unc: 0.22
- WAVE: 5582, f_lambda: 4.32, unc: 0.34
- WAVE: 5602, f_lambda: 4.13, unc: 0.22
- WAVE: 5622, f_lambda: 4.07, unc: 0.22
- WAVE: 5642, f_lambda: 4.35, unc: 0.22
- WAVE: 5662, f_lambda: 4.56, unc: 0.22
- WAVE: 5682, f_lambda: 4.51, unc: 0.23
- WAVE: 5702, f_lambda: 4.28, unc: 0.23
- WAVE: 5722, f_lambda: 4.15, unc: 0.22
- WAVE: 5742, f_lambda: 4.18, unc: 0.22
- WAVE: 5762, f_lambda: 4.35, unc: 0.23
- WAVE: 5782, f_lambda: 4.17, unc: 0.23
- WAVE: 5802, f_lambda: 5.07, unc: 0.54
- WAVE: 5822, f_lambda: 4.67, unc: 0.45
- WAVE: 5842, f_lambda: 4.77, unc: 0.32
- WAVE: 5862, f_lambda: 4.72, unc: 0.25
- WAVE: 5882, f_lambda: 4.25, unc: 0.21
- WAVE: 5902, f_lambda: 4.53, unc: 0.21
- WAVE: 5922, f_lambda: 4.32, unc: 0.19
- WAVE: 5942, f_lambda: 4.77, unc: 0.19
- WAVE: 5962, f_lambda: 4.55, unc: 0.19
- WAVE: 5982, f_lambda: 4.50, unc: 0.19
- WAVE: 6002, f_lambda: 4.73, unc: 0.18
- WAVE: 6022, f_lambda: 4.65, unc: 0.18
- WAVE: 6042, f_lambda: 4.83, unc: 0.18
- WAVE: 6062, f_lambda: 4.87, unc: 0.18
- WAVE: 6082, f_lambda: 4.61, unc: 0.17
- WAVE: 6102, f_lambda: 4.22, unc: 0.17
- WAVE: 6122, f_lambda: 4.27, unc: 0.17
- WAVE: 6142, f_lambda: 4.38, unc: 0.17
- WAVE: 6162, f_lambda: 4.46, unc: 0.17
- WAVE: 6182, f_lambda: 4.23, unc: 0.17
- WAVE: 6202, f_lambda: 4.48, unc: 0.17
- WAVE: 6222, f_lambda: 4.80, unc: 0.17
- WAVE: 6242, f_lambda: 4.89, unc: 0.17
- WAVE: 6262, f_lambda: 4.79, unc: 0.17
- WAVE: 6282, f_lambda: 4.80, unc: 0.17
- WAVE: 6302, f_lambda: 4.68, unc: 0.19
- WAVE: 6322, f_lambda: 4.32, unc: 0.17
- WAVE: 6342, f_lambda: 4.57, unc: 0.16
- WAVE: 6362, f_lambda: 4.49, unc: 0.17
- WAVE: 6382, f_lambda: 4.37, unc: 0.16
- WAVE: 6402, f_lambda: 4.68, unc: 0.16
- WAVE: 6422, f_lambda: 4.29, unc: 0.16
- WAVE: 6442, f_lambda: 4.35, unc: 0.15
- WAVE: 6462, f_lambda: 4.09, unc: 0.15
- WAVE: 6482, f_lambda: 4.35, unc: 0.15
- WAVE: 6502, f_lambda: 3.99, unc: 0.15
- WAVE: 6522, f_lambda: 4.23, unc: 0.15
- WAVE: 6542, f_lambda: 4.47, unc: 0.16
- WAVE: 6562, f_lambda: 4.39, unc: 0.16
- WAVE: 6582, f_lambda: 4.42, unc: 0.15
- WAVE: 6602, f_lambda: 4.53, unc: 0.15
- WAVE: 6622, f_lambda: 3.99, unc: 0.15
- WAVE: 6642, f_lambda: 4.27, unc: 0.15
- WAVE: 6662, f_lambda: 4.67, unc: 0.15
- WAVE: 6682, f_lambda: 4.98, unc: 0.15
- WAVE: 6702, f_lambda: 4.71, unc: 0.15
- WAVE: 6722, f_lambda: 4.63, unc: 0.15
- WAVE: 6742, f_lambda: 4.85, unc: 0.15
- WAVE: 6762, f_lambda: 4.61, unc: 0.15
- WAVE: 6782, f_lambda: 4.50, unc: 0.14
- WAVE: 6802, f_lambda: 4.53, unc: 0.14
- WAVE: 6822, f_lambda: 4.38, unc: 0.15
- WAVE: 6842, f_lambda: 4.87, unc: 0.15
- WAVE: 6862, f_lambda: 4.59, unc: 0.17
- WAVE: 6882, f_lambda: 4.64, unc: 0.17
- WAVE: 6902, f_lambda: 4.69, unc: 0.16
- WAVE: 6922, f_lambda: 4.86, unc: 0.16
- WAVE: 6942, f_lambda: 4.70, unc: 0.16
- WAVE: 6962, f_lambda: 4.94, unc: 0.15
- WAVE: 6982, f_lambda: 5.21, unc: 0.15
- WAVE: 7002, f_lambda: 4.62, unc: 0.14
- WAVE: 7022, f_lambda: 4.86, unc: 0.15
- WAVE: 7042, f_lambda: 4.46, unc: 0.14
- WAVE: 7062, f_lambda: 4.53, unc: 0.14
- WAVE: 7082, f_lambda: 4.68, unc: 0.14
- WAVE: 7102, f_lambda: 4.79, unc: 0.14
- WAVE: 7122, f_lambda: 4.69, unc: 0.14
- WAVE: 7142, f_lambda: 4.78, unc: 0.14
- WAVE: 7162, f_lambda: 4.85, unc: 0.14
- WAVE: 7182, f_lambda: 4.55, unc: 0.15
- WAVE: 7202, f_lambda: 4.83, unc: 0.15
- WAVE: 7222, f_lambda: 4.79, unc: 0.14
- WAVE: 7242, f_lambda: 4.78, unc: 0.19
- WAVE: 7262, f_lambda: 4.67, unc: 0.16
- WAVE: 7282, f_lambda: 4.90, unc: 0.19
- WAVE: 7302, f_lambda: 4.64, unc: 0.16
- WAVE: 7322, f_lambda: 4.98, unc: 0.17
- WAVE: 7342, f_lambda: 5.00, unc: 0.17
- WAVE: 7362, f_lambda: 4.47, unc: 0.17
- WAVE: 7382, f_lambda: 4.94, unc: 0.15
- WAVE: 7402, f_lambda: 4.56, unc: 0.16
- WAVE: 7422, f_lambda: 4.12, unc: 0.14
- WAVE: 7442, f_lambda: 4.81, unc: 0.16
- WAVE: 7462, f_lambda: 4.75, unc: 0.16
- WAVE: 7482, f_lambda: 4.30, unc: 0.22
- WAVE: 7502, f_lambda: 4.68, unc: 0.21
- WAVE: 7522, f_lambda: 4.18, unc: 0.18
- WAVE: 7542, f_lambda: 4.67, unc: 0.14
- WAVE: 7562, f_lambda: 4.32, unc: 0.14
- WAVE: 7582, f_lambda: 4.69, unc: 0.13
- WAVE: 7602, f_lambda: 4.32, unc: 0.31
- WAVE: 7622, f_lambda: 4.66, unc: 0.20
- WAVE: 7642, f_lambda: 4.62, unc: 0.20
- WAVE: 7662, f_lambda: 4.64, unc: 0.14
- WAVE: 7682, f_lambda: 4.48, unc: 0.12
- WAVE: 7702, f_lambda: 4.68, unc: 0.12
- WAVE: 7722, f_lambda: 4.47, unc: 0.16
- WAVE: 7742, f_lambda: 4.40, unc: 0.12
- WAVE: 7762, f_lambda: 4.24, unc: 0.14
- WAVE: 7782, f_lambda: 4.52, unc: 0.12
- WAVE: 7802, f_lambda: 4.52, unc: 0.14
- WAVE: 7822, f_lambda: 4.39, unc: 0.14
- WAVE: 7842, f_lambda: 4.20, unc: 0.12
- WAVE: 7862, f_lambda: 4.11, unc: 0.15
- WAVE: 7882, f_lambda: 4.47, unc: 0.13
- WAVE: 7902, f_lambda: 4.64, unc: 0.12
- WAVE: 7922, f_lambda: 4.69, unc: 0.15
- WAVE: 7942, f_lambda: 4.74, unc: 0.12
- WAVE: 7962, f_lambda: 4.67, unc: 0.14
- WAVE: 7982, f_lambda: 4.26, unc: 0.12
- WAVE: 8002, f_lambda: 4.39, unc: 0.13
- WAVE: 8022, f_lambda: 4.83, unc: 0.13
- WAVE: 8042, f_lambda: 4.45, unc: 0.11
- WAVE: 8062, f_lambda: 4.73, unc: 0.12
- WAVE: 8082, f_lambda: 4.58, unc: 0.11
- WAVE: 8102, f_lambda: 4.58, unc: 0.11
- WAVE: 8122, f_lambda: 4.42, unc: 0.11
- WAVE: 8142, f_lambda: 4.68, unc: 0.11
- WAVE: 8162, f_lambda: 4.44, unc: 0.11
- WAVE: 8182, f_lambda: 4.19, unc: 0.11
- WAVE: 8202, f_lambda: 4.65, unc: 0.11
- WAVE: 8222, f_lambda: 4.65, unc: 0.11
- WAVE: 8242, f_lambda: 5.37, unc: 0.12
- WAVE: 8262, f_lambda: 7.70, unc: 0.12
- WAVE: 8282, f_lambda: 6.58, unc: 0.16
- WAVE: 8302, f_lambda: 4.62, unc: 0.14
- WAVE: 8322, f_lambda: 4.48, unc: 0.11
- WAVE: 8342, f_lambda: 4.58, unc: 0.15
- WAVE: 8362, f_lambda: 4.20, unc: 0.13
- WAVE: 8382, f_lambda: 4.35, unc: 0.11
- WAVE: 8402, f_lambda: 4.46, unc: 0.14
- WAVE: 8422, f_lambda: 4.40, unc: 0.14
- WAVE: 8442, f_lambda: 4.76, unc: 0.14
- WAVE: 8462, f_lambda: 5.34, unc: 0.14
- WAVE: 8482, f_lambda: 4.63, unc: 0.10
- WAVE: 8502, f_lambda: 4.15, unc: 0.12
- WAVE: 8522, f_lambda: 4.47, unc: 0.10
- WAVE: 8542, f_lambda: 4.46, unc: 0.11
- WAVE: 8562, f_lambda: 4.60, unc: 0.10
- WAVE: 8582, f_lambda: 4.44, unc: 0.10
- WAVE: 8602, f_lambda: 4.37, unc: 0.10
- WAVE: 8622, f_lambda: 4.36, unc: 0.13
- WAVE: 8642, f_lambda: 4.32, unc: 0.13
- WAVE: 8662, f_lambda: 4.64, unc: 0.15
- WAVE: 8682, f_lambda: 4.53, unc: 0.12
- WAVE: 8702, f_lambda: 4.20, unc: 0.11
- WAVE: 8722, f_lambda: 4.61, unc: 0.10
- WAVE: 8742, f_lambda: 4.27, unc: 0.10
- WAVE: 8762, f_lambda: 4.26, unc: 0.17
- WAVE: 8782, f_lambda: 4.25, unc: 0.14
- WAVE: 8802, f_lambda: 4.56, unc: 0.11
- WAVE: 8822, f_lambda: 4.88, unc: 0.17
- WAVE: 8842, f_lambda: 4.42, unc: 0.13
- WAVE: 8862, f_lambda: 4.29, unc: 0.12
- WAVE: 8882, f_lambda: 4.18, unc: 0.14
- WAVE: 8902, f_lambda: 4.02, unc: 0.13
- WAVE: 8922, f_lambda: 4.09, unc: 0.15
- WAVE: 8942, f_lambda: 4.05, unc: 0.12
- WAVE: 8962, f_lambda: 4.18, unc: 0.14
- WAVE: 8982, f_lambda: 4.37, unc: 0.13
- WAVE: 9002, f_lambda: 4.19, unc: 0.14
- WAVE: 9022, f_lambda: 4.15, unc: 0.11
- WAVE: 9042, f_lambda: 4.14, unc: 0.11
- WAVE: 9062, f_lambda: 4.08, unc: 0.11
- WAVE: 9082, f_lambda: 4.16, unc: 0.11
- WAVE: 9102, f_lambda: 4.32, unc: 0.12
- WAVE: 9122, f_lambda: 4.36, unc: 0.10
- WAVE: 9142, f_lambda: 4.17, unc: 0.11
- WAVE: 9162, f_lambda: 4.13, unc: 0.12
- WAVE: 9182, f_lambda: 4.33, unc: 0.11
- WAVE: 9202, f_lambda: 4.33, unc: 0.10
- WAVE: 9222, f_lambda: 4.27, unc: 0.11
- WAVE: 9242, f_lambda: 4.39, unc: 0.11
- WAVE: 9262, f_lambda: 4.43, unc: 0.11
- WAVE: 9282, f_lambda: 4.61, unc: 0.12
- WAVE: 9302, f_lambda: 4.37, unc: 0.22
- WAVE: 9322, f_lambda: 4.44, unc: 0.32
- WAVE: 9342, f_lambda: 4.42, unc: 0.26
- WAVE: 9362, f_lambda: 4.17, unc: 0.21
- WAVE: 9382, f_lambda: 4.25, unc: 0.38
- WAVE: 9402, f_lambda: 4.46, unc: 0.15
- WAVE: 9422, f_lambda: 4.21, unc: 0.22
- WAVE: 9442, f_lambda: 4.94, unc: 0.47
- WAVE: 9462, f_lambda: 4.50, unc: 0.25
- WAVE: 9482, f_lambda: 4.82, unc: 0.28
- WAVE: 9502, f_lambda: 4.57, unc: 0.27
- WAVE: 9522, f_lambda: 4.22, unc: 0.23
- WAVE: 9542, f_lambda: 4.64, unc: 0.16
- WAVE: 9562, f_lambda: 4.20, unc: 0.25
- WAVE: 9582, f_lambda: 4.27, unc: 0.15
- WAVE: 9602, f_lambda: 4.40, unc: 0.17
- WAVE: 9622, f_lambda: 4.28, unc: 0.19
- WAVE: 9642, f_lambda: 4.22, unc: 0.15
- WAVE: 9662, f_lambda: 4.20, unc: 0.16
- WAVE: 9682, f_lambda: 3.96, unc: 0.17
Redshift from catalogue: 0.26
